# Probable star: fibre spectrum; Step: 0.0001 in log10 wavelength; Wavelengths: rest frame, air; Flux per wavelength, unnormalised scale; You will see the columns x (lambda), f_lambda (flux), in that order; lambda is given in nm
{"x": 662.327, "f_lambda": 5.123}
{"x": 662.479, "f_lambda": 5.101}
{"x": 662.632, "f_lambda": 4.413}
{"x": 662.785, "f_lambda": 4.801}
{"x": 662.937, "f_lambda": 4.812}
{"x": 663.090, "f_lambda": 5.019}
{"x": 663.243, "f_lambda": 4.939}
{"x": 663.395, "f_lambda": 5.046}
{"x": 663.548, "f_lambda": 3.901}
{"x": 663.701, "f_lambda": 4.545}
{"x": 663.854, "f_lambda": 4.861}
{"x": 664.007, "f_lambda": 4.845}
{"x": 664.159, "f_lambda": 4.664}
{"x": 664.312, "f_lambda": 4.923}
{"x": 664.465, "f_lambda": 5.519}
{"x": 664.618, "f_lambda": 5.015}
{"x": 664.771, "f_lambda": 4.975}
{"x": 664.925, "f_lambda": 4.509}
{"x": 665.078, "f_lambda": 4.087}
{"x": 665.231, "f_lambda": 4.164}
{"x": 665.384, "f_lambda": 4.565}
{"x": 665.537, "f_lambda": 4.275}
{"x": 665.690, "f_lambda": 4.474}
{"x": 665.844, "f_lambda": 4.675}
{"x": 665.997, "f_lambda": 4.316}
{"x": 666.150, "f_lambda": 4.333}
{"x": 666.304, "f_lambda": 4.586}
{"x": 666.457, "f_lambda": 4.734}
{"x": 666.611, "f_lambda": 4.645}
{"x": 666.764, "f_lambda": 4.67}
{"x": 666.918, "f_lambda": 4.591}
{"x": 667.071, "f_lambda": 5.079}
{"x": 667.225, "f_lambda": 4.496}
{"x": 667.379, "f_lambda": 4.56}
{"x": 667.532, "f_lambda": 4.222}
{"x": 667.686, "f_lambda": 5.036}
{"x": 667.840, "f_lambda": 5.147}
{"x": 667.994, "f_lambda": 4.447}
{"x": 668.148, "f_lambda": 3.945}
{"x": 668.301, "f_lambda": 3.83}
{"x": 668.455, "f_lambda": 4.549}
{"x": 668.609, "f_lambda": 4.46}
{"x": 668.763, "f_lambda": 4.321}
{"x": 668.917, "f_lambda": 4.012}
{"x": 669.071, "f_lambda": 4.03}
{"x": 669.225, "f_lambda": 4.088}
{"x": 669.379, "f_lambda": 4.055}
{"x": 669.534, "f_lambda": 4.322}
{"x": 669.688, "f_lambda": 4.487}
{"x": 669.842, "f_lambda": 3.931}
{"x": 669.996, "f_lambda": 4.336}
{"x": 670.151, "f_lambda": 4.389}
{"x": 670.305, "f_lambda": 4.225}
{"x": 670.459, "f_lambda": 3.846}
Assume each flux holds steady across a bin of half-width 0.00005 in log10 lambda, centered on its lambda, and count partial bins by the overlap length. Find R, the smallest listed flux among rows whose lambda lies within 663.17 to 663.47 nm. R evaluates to 4.939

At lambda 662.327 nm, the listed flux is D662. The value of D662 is 5.123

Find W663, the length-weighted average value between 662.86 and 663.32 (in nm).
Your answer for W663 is 4.93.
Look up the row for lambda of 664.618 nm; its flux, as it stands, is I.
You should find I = 5.015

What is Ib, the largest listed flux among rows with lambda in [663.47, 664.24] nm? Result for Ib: 4.861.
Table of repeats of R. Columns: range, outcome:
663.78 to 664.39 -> 4.664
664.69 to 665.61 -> 4.087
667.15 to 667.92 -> 4.222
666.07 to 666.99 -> 4.333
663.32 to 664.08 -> 3.901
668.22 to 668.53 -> 3.83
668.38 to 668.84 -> 4.321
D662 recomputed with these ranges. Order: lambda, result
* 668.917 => 4.012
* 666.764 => 4.67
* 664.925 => 4.509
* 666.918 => 4.591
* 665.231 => 4.164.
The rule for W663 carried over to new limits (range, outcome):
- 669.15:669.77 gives 4.23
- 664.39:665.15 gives 4.82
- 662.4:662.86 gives 4.77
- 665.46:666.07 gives 4.44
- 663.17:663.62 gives 4.64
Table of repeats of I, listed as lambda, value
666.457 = 4.734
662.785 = 4.801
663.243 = 4.939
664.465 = 5.519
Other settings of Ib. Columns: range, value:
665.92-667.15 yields 5.079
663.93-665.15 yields 5.519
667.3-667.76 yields 5.036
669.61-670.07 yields 4.487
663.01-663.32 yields 5.019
